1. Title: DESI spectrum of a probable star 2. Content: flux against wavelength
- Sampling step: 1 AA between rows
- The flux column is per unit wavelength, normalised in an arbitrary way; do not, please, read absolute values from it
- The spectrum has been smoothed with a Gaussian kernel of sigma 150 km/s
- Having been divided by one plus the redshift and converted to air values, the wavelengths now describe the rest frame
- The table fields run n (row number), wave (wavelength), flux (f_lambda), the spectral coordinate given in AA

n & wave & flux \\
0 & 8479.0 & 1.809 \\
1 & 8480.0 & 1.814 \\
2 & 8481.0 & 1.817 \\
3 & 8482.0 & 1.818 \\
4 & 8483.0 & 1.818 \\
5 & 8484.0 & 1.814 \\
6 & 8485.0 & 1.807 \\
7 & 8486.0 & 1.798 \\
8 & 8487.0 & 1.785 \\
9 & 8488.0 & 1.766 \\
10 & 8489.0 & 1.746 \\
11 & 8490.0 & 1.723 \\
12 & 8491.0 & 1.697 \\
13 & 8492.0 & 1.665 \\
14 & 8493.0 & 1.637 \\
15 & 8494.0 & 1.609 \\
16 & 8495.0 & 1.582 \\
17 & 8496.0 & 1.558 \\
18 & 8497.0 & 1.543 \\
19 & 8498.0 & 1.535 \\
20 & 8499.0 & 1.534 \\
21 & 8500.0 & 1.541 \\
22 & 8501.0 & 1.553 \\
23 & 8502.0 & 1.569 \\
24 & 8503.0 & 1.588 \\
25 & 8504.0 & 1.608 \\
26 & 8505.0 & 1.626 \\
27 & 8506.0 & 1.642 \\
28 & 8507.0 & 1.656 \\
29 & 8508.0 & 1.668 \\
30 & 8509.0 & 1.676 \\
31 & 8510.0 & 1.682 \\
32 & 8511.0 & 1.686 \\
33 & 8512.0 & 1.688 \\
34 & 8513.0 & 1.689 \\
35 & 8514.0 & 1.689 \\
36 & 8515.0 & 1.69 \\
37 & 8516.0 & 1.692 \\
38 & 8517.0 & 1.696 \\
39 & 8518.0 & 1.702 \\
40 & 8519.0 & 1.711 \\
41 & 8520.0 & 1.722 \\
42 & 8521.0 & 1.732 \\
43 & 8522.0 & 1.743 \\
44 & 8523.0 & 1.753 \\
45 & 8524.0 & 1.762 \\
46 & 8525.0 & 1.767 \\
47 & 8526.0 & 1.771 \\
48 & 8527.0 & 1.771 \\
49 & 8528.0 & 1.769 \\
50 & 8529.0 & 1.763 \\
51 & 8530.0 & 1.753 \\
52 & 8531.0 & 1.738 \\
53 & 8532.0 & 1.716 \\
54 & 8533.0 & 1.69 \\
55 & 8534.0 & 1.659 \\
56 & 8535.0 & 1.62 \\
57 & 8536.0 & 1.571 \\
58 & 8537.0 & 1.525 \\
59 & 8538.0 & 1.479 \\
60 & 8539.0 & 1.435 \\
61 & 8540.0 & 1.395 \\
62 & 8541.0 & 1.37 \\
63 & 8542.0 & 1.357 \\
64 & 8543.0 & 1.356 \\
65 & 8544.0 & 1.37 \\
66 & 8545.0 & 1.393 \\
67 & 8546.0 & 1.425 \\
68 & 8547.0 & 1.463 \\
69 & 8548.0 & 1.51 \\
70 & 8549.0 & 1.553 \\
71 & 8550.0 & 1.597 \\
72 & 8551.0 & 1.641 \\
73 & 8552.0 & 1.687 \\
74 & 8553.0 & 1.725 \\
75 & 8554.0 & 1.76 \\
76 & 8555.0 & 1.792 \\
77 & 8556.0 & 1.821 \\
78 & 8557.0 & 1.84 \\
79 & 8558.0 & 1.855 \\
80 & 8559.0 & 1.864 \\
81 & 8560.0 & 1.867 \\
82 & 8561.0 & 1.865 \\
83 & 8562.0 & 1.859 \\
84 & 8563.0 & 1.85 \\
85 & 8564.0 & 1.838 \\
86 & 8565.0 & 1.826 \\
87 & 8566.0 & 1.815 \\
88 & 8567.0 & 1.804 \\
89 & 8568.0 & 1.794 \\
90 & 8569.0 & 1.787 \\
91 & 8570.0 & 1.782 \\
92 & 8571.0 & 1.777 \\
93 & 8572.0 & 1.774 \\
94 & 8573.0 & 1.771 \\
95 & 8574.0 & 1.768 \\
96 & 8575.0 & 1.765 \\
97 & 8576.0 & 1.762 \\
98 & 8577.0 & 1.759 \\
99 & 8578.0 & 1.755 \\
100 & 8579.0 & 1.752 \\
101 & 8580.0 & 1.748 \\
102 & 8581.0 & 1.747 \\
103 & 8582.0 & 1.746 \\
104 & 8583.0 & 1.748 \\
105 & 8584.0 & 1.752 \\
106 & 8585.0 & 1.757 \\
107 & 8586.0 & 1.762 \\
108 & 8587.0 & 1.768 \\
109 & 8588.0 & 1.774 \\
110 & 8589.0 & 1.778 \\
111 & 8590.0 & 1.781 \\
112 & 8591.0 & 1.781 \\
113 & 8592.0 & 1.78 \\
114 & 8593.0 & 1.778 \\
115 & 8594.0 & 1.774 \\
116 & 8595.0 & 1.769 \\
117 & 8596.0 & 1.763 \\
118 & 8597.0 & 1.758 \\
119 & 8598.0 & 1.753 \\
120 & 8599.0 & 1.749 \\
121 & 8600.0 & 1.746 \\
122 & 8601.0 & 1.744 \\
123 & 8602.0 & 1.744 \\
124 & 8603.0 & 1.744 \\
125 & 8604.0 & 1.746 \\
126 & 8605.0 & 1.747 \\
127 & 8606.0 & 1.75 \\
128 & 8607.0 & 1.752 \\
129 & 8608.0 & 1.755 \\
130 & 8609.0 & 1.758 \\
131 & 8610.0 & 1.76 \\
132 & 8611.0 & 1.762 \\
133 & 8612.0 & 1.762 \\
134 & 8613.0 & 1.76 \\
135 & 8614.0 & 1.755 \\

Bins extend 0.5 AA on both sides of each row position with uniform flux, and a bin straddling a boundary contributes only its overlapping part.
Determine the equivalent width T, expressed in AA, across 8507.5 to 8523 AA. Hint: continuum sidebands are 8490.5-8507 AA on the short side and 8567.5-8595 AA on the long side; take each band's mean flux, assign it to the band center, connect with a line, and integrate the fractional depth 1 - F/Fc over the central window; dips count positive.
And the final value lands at -0.7 AA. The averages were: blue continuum 1.59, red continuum 1.77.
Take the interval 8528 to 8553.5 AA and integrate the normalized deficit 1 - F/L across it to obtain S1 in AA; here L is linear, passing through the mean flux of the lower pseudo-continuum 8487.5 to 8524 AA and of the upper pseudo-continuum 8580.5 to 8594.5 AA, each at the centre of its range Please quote 2.2 AA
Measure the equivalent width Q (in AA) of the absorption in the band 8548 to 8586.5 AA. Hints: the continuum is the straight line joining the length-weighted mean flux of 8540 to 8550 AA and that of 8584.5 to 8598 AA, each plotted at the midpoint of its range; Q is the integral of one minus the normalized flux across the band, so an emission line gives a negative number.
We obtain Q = -4.3 AA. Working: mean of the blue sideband 1.43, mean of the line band 1.77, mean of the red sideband 1.77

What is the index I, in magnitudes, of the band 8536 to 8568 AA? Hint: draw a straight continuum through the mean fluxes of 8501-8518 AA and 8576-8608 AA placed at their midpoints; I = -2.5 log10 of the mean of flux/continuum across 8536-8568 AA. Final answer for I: 0.04 mag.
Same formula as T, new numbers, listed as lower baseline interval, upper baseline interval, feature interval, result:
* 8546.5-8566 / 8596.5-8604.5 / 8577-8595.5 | -0.16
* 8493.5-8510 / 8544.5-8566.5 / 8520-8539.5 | -0.31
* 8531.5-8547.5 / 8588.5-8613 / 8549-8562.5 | -1.84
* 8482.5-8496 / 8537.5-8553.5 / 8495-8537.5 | -1.65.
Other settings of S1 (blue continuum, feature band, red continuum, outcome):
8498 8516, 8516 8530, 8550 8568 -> -0.5 AA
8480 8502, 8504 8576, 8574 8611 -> 1.5 AA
